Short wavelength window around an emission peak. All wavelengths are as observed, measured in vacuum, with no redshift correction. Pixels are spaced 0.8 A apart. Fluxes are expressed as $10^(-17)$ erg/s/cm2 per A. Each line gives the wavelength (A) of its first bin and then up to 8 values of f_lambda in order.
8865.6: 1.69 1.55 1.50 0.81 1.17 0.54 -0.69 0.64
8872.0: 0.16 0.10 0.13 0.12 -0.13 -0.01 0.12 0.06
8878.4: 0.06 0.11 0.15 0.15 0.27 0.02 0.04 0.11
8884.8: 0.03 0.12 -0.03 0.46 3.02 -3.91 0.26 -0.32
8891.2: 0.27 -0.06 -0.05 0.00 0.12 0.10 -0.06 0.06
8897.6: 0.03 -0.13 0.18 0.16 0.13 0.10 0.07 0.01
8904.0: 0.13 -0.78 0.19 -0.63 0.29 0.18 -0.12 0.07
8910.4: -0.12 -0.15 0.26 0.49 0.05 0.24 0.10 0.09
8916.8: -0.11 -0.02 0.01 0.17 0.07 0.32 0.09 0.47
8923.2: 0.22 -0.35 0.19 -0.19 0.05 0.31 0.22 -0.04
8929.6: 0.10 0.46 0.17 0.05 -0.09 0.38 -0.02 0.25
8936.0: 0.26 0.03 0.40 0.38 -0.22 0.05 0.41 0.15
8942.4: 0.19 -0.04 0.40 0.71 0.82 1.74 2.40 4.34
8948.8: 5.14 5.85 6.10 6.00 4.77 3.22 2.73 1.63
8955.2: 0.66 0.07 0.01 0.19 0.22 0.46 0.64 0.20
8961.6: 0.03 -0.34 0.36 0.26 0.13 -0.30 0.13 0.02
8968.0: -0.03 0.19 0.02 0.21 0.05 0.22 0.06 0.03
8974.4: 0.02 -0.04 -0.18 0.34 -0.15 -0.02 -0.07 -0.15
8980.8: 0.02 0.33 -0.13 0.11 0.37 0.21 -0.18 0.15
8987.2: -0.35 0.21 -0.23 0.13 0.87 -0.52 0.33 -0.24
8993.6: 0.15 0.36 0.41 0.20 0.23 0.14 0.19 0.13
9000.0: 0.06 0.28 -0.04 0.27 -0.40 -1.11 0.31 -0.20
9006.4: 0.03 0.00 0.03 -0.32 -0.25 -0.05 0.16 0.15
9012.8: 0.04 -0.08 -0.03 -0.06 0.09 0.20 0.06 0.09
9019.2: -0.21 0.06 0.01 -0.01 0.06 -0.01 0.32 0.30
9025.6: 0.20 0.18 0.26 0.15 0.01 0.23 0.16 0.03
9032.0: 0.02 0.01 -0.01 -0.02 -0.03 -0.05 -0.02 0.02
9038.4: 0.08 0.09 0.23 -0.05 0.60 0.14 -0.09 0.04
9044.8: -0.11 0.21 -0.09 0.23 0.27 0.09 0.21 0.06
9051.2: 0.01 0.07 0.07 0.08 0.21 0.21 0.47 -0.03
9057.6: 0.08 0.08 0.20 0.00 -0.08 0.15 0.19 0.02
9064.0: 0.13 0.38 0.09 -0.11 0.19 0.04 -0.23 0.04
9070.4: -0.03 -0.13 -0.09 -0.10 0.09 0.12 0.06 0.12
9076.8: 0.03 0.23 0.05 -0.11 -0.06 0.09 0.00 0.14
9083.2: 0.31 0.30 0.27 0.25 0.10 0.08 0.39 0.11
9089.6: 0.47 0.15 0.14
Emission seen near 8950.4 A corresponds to [O III] 5007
